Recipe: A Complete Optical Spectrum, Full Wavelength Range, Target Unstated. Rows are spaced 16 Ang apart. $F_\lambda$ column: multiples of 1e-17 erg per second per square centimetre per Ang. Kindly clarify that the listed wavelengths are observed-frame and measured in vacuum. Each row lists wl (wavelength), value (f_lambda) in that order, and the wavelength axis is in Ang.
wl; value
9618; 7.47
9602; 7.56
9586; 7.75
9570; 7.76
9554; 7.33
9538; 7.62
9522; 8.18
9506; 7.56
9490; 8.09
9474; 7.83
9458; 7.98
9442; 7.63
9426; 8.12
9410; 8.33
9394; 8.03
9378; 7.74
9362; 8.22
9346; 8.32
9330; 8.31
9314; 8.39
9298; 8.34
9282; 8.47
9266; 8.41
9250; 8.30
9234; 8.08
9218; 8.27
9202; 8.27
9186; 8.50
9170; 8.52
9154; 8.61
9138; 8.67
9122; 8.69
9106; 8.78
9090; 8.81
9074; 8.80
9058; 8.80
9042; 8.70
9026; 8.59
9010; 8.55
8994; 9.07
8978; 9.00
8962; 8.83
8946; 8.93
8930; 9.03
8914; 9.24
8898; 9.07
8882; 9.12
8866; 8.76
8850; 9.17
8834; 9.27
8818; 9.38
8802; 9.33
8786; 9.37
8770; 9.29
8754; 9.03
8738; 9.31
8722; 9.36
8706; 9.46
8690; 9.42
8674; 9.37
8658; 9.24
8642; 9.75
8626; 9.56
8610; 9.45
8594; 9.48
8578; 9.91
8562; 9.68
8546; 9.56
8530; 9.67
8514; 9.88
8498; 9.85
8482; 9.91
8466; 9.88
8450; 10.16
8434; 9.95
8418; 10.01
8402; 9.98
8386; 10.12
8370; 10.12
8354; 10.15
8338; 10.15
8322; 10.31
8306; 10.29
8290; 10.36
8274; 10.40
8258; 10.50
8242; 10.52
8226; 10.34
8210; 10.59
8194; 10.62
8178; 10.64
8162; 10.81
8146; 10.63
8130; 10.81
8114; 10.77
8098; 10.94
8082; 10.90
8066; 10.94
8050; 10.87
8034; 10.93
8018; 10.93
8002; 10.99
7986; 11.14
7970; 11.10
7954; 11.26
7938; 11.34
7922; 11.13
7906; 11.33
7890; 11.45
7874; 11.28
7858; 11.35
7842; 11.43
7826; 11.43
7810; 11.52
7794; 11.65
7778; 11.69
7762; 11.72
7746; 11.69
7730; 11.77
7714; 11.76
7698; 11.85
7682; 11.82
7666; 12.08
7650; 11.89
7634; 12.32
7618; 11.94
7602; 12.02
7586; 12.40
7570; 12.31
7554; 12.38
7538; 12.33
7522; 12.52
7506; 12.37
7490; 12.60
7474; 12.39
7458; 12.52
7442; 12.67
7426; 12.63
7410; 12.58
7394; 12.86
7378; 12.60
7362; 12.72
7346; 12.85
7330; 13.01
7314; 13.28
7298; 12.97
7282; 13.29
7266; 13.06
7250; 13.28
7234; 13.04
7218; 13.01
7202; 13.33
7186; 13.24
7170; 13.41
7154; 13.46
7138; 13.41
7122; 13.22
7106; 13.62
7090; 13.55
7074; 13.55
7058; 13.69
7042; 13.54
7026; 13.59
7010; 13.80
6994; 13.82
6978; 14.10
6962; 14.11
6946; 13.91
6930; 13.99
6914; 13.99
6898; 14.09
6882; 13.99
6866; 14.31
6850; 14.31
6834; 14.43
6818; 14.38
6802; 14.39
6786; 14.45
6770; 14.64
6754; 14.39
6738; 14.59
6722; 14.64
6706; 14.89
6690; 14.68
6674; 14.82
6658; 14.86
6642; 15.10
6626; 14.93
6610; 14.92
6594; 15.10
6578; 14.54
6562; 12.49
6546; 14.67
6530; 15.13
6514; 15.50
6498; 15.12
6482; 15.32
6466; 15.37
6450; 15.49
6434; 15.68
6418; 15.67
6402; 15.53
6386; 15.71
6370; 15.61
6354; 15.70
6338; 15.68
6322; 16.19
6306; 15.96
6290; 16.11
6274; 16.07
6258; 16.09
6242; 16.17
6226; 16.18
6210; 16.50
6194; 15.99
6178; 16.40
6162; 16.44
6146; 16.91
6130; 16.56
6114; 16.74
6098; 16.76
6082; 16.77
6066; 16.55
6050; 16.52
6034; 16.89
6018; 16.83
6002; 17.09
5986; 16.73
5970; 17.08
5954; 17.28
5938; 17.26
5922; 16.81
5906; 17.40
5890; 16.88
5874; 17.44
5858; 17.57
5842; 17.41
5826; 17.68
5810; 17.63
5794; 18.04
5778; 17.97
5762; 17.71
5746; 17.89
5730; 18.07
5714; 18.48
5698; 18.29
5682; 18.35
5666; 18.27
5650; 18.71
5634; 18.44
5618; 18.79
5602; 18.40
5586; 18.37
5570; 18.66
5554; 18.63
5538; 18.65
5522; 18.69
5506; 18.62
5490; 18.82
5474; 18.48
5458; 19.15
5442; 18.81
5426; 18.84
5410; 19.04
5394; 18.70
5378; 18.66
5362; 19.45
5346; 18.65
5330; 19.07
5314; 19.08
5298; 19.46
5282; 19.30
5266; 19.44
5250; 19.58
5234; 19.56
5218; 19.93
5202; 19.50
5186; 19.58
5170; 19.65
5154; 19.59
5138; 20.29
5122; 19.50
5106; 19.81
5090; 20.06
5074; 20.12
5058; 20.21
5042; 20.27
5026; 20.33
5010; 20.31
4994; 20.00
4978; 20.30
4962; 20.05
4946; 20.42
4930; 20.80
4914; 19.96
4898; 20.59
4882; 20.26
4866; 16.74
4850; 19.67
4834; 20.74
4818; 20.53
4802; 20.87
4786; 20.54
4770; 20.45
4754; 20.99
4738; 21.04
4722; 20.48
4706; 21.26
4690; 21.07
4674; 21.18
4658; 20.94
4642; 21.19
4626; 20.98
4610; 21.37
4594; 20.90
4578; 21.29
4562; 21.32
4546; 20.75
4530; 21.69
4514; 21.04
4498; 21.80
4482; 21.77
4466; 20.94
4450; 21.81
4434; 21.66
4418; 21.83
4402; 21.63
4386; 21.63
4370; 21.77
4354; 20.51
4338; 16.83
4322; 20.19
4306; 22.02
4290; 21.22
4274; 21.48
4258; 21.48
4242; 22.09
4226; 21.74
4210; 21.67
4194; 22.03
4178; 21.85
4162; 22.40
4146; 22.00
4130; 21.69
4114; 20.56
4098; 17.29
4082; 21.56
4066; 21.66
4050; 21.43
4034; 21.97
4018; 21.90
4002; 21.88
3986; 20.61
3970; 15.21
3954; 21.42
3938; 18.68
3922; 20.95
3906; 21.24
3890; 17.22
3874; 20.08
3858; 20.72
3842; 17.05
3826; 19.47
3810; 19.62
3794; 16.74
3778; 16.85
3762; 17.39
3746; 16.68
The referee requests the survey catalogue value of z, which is 0.00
